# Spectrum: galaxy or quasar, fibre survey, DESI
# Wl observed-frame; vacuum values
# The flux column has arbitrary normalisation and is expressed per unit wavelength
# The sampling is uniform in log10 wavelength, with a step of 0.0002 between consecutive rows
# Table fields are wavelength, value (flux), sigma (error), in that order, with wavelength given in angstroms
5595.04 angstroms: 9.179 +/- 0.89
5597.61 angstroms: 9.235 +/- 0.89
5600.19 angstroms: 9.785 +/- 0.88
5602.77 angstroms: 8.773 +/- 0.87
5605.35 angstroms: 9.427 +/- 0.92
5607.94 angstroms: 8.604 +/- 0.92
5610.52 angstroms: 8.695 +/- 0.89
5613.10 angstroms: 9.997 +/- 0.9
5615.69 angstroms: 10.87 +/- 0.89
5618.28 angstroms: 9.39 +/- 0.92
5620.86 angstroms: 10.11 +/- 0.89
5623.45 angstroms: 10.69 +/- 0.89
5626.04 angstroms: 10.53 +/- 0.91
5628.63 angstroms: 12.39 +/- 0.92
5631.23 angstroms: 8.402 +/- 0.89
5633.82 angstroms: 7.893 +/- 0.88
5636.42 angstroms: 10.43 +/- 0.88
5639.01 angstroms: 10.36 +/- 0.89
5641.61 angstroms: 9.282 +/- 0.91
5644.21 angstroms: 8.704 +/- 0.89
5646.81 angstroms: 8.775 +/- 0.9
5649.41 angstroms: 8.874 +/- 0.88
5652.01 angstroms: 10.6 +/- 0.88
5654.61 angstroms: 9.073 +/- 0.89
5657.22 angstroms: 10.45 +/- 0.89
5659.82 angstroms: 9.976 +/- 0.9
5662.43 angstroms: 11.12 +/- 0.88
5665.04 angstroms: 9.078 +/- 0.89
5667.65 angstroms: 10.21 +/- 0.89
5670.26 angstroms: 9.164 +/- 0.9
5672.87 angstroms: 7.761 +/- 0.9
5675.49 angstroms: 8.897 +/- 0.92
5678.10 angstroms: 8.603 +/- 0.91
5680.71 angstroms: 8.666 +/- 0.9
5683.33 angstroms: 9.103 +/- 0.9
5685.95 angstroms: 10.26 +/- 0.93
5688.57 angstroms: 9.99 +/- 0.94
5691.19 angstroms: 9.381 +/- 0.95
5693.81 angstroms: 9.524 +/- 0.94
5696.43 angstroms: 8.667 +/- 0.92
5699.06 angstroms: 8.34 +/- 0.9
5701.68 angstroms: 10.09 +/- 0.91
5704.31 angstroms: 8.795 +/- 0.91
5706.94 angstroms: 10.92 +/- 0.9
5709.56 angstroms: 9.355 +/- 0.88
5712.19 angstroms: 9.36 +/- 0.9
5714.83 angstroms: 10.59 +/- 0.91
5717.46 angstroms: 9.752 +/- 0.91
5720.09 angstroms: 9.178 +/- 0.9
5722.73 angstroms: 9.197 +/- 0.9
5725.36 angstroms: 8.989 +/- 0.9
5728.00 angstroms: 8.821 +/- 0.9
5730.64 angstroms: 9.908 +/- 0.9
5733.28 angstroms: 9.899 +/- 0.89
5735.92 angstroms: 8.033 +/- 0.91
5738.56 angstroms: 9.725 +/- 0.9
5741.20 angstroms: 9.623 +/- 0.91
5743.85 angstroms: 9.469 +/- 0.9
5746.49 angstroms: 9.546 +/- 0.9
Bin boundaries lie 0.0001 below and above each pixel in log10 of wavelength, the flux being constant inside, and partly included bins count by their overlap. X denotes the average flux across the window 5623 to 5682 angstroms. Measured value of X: 9.55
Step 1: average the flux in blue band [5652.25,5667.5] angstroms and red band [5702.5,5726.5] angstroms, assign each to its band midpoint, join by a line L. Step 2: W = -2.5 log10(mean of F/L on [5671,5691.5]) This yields 0.09 mag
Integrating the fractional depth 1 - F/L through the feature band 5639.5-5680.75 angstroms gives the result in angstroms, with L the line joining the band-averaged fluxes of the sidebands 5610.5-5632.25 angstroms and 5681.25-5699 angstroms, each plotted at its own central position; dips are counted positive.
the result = 1.6 angstroms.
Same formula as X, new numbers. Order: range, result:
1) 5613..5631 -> 10.5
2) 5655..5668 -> 10.1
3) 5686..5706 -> 9.35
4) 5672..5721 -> 9.34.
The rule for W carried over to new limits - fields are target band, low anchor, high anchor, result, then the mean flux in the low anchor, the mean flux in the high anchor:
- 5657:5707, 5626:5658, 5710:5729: 0.01 mag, 9.63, 9.42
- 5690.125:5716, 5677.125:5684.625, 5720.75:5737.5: -0.06 mag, 8.8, 9.15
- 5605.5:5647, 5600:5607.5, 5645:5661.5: -0.04 mag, 9.17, 9.63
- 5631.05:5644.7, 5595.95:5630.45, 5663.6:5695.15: 0.04 mag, 9.86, 9.23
